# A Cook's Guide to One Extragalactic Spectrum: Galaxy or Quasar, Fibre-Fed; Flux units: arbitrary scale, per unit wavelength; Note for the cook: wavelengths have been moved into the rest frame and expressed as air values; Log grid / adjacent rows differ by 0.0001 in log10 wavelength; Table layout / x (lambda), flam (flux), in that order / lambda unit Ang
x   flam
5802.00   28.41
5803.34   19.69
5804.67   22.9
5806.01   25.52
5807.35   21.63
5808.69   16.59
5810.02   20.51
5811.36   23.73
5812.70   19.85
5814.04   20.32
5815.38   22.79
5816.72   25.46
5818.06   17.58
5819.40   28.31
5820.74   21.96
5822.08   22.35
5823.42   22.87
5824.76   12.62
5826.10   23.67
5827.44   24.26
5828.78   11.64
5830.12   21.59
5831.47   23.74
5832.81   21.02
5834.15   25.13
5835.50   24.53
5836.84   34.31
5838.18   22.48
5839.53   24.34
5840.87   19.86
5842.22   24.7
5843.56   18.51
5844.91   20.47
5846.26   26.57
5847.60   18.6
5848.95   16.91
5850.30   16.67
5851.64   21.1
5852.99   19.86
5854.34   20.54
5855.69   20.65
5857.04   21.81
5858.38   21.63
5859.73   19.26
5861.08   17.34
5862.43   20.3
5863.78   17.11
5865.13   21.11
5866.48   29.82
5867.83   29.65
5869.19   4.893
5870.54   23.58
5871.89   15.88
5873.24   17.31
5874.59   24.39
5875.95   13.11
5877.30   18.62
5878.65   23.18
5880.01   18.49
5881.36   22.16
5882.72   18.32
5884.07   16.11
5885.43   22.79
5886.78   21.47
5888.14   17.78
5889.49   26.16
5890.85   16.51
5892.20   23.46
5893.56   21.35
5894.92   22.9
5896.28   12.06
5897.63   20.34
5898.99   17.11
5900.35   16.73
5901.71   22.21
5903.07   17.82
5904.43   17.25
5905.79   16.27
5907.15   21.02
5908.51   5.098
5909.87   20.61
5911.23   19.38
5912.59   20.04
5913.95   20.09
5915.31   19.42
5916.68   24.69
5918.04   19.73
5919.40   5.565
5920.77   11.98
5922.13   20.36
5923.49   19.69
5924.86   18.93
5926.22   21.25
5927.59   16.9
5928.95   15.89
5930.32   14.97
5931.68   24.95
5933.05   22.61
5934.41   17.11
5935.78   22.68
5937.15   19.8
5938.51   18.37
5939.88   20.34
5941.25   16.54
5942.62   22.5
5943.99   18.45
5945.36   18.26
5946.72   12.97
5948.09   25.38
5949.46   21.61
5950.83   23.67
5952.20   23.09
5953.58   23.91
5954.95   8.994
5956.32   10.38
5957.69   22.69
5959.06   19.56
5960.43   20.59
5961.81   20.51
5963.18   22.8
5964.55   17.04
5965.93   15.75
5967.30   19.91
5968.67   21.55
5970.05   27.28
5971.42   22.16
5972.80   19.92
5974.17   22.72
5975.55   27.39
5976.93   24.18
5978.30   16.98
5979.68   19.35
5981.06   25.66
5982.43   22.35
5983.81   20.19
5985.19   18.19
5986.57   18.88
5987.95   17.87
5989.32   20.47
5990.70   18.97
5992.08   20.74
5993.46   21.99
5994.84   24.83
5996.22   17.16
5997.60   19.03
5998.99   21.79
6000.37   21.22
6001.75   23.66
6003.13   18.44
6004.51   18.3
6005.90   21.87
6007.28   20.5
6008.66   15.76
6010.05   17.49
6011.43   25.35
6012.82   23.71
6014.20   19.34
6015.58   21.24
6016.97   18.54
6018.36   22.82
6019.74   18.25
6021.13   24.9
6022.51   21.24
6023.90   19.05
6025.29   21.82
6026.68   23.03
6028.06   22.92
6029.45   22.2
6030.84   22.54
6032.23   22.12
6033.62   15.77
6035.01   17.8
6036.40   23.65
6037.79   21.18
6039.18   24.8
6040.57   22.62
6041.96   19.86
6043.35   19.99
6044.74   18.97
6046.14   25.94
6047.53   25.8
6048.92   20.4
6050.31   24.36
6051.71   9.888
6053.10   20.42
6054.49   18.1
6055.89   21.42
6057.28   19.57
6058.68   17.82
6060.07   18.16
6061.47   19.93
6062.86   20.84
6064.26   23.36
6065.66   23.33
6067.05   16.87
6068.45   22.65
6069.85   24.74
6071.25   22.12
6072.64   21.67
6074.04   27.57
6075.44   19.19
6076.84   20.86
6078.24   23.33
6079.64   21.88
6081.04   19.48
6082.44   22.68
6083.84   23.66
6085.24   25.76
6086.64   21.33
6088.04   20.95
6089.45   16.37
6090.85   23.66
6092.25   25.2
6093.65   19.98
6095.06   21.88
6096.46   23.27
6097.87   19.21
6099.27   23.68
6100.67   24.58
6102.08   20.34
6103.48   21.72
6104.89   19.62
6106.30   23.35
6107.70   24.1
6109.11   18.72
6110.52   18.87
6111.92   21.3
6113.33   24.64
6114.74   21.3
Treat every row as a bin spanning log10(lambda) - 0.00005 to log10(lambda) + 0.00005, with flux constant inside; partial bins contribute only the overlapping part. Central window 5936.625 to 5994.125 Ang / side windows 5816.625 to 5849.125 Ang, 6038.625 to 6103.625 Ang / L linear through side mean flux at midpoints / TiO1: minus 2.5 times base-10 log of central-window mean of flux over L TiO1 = 0.08 mag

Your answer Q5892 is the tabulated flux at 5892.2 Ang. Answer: 23.46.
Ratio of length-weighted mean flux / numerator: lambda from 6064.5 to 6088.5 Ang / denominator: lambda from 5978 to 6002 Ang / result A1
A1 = 1.09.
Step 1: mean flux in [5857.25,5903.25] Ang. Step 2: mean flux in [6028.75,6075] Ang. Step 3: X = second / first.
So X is 1.1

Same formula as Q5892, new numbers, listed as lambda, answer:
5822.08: 22.35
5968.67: 21.55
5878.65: 23.18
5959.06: 19.56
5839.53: 24.34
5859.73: 19.26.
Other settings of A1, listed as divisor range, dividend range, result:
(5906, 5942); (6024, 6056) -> 1.15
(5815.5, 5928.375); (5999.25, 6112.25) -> 1.06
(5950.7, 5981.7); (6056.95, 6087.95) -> 1.05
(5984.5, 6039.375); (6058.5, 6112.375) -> 1.05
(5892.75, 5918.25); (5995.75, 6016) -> 1.09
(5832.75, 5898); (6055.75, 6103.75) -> 1.05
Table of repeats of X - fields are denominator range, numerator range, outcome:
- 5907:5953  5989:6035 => 1.10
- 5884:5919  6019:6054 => 1.11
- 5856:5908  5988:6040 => 1.07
